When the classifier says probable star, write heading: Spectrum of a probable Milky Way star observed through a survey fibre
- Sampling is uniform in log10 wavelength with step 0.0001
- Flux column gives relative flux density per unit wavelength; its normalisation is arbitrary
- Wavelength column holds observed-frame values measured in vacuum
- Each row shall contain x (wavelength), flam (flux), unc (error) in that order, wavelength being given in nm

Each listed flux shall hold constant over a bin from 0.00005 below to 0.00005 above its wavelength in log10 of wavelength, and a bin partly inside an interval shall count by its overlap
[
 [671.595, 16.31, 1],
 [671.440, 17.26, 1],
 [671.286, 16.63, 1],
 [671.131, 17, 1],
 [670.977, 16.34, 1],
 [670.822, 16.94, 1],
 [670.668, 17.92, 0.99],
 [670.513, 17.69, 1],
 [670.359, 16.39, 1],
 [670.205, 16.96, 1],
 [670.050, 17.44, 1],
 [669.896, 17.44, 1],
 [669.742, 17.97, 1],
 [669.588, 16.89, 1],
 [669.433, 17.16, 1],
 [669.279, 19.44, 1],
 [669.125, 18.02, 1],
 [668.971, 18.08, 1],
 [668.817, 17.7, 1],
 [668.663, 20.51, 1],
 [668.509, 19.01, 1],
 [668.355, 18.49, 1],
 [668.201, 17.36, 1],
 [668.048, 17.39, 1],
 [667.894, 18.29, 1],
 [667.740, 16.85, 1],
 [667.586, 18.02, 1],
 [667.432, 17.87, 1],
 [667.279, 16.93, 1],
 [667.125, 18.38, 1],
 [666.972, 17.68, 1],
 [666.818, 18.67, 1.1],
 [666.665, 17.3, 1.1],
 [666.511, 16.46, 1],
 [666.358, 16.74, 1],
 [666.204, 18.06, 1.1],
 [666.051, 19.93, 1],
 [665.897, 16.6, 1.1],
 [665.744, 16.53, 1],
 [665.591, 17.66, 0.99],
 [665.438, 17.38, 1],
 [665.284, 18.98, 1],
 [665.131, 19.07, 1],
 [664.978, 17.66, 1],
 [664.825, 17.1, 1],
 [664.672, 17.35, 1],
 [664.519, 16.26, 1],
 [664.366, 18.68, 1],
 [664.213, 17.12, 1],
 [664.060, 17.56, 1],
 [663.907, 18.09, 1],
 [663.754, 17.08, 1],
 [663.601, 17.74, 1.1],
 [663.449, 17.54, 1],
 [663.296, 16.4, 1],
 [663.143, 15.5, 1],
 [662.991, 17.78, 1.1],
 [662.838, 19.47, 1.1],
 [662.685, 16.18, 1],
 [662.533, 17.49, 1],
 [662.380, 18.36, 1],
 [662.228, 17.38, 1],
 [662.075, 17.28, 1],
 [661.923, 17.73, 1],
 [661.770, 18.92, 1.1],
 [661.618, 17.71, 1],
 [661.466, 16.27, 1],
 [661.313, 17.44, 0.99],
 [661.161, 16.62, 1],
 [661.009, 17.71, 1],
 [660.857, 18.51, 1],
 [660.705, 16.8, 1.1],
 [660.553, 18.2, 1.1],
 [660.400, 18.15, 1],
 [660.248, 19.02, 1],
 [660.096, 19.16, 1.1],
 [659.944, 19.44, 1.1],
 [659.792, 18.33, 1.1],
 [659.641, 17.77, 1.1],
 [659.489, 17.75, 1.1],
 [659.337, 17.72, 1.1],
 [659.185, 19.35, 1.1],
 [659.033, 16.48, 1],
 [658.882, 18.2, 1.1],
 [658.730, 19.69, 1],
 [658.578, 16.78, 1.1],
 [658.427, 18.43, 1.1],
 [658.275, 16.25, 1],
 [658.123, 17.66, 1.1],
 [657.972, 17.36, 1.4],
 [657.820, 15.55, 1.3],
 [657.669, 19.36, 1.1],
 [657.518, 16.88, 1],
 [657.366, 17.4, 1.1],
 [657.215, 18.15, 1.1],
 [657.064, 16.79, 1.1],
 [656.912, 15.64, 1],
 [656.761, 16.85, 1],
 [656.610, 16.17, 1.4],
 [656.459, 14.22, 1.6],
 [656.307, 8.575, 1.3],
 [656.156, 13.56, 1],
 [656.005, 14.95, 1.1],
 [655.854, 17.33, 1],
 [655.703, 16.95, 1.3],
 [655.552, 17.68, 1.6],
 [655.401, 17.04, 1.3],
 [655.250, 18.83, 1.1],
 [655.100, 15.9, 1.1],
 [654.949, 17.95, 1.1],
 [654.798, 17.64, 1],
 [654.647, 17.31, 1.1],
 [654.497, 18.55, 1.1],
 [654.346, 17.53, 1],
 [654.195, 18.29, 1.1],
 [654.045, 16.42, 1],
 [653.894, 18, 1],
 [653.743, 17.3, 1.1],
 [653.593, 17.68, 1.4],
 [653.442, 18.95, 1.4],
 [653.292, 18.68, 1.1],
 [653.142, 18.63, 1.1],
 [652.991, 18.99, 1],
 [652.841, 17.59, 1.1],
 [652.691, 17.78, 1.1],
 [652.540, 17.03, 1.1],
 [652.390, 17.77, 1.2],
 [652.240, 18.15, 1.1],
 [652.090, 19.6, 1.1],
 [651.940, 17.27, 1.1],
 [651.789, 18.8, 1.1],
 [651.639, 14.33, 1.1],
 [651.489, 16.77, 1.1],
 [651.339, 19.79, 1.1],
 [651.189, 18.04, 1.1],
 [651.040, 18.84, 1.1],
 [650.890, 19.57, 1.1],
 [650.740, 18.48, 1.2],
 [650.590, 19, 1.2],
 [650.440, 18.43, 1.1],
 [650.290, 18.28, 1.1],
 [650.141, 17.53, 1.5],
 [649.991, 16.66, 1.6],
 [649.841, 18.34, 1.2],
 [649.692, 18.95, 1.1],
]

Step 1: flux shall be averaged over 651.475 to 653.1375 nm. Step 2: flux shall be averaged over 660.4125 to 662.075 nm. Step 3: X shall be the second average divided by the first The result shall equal 0.99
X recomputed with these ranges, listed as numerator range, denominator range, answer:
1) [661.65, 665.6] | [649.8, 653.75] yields 0.97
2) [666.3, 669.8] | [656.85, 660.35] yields 1.00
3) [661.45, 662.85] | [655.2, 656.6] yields 1.15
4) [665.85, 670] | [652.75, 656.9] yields 1.06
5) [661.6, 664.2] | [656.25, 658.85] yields 1.05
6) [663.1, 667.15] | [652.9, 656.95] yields 1.04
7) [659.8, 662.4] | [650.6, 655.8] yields 1.00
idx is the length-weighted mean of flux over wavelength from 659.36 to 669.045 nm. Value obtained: 17.8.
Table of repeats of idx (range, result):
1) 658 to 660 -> 18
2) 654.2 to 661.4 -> 17.2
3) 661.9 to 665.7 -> 17.5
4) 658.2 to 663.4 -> 17.8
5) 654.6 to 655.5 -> 17.5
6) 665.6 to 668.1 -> 17.6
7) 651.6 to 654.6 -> 17.9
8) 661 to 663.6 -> 17.4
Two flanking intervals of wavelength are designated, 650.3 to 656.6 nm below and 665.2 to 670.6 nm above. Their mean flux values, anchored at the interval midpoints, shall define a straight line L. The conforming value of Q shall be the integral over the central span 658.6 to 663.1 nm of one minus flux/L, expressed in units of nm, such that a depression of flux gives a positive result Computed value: -0.08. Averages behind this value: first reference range 17.4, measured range 17.9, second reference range 17.8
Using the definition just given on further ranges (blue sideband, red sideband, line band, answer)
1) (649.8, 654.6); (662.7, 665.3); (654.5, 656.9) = 0.24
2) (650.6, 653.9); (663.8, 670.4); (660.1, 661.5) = 0.01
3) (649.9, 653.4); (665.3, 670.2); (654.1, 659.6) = 0.32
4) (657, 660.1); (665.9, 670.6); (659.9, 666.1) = 0.04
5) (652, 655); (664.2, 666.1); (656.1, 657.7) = 0.20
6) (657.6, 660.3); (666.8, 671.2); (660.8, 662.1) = 0.03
